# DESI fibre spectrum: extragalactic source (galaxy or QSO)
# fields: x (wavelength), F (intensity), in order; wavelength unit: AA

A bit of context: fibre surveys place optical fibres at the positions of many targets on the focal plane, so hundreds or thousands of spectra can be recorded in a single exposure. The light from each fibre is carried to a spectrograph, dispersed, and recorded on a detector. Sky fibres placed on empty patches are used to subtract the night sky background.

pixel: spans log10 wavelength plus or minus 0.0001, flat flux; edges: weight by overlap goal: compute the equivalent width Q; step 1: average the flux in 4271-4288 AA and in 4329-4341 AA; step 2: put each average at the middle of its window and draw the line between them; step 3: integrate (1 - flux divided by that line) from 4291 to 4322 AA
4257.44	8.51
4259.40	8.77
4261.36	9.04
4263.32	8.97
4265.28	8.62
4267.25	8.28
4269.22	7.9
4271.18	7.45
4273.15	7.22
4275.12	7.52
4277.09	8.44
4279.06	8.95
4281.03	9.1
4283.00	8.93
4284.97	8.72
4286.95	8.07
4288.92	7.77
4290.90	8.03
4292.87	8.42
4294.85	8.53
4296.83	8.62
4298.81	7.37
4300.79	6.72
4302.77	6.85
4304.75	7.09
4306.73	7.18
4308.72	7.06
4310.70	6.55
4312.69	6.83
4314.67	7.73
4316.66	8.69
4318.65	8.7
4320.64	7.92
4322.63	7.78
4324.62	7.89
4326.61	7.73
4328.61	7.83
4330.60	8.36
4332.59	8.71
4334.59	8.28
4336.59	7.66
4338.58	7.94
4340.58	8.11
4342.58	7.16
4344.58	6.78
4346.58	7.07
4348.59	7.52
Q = 2.28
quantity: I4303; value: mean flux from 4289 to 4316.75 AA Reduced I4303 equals 7.52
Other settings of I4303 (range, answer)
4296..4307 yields 7.3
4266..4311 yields 7.88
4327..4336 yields 8.22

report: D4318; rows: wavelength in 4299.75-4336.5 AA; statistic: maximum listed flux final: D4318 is 8.71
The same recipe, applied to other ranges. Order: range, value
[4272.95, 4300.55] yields 9.1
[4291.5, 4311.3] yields 8.62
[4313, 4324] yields 8.7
